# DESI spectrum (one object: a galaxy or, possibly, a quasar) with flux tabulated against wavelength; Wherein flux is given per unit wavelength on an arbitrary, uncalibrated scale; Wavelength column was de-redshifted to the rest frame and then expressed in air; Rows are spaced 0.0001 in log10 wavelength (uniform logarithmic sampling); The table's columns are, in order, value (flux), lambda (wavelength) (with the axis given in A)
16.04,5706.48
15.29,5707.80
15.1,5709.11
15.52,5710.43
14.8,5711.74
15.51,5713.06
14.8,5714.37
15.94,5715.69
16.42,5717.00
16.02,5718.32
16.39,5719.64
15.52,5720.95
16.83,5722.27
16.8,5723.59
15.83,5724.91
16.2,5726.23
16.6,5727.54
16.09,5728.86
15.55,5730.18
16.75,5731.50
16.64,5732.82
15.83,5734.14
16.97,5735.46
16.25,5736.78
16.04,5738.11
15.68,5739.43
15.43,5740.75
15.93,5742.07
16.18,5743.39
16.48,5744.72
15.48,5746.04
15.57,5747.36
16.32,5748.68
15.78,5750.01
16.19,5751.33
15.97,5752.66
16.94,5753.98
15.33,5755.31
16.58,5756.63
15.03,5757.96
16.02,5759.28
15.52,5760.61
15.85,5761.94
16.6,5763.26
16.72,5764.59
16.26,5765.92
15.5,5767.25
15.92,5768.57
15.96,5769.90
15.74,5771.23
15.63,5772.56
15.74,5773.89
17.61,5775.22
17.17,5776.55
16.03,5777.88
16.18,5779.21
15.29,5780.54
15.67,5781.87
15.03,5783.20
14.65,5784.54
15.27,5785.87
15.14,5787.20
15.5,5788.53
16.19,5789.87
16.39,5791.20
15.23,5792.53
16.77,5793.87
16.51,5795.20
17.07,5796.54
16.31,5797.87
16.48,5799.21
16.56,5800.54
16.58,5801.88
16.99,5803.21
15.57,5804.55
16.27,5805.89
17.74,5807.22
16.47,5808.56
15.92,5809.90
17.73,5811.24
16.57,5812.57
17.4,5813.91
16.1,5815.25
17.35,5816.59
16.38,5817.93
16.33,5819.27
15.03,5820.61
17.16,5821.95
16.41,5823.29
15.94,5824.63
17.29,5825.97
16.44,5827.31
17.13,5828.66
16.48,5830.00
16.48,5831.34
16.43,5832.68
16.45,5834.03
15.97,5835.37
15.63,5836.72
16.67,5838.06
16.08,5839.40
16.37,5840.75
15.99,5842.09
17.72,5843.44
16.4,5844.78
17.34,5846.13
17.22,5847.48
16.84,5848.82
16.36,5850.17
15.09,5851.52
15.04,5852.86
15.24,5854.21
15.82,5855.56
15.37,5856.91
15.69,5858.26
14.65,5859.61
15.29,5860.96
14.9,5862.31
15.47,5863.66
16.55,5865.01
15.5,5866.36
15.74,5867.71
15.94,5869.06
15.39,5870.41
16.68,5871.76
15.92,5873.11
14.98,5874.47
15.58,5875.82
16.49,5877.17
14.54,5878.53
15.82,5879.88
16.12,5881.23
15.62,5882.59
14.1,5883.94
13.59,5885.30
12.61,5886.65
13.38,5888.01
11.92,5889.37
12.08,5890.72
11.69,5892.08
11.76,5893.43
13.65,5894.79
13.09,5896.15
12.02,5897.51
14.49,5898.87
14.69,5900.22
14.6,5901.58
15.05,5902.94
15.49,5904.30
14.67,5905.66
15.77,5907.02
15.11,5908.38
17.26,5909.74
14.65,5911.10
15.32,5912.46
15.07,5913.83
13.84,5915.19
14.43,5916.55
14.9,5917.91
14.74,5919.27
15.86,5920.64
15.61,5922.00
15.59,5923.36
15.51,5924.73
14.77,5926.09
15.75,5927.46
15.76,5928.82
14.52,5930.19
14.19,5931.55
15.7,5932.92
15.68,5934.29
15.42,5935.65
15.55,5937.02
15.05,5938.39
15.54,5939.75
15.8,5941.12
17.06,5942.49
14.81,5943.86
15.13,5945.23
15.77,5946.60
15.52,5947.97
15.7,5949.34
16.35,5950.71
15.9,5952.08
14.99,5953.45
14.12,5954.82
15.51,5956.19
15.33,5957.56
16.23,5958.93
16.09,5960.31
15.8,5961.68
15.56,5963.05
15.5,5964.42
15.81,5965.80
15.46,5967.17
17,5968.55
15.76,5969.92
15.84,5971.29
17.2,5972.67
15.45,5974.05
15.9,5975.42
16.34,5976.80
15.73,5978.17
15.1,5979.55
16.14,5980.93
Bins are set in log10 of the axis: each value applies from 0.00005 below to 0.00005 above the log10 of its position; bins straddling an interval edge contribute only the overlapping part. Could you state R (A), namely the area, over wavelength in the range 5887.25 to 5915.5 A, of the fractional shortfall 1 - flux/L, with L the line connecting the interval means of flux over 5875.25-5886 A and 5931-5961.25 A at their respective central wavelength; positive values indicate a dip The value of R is 2.3 A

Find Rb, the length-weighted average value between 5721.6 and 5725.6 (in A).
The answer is 16.4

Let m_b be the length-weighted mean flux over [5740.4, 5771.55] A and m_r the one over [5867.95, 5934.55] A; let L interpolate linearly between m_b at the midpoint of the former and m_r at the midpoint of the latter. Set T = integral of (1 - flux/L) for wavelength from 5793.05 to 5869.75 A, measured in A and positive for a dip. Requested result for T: -4.8 A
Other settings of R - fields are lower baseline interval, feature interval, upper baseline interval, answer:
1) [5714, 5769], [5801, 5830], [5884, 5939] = -2.3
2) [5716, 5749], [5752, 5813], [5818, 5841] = 0.5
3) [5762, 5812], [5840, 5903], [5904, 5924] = 2.1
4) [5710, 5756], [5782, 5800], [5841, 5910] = -0.3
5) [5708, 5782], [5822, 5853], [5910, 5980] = -1.3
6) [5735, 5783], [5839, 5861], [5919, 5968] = -0.4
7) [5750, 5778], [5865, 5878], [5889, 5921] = -1.0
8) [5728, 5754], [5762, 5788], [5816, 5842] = 0.5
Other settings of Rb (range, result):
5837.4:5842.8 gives 16.3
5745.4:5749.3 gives 15.8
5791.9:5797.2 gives 16.4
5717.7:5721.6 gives 16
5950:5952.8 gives 16.1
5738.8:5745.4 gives 15.9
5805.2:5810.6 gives 16.6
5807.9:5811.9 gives 16.7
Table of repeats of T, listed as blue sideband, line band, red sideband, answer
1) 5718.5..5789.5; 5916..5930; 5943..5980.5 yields 0.4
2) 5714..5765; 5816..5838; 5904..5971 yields -0.9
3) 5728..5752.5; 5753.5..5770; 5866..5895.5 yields -0.2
